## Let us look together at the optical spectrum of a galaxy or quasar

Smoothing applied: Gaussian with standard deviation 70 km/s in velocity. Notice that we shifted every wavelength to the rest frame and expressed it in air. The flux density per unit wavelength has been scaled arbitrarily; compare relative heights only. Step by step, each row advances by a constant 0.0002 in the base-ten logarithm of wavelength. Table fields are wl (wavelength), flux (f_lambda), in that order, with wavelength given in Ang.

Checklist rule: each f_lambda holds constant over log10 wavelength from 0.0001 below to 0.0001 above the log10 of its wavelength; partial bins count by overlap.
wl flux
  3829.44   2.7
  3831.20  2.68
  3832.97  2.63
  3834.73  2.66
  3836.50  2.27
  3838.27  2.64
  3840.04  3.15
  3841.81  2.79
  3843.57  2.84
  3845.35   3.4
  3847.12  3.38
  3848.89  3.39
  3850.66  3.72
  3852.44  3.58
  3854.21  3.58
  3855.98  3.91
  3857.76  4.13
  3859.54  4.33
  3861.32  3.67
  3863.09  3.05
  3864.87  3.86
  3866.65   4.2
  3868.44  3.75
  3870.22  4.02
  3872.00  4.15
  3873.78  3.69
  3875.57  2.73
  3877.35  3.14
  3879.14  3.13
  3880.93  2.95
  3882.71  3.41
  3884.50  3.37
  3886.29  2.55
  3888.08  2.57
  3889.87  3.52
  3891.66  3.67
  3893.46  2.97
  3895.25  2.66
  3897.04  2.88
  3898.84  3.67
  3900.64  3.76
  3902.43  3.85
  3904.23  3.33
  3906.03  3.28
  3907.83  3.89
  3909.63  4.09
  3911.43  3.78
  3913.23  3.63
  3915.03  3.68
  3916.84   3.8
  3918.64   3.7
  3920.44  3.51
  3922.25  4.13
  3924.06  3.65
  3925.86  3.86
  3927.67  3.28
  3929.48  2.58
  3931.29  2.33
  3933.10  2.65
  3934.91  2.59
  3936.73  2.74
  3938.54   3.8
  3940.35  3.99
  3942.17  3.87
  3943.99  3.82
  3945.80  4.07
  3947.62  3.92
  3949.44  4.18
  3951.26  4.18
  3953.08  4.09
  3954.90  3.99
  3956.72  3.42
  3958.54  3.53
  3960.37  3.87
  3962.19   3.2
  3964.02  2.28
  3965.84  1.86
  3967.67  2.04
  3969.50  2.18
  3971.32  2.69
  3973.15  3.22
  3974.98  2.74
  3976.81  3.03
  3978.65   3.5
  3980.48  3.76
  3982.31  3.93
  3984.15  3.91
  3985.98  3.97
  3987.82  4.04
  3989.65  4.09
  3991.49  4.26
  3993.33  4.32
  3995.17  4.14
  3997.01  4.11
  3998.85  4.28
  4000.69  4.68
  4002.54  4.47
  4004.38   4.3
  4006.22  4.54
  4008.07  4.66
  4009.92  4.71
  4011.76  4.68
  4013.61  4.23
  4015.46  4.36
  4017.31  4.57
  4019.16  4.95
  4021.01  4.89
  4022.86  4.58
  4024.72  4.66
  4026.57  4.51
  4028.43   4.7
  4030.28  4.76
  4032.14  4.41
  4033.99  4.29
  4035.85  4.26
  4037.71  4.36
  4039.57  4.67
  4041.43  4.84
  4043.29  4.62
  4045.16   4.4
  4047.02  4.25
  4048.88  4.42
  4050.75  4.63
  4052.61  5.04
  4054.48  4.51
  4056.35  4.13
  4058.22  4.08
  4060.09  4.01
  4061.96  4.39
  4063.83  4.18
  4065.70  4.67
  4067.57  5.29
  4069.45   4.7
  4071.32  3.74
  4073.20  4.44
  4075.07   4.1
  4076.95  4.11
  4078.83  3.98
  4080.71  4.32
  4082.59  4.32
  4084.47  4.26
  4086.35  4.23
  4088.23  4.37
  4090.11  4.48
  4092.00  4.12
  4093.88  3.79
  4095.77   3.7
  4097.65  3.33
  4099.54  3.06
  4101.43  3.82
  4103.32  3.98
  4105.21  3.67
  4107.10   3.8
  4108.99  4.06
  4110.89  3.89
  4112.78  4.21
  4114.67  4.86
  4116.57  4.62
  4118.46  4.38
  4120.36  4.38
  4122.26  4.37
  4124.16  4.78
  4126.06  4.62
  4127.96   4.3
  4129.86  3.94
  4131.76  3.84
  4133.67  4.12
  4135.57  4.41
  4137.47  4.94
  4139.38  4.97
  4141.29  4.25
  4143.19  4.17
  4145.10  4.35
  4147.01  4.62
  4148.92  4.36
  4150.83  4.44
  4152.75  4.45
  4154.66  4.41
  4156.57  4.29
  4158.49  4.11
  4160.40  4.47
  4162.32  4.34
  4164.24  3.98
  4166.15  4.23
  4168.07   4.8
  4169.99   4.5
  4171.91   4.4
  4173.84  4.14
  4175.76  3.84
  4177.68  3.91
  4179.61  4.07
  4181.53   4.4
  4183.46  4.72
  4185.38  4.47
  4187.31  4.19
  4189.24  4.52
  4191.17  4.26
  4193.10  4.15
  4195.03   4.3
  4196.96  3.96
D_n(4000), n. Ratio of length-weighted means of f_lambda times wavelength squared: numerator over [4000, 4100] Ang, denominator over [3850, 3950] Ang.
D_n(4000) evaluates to 1.35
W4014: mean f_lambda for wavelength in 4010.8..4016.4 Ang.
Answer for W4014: 4.43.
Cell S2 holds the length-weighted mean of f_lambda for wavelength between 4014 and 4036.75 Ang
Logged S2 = 4.57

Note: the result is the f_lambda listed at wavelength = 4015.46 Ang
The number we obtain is 4.36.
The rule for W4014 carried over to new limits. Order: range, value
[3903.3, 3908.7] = 3.5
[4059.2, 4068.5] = 4.51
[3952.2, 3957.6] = 3.84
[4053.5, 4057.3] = 4.32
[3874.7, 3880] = 3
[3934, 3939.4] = 3.04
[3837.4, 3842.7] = 2.86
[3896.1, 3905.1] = 3.49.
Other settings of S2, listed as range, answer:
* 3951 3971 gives 3.1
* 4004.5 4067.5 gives 4.52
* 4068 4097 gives 4.19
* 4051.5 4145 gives 4.24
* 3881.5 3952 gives 3.46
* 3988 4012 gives 4.39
